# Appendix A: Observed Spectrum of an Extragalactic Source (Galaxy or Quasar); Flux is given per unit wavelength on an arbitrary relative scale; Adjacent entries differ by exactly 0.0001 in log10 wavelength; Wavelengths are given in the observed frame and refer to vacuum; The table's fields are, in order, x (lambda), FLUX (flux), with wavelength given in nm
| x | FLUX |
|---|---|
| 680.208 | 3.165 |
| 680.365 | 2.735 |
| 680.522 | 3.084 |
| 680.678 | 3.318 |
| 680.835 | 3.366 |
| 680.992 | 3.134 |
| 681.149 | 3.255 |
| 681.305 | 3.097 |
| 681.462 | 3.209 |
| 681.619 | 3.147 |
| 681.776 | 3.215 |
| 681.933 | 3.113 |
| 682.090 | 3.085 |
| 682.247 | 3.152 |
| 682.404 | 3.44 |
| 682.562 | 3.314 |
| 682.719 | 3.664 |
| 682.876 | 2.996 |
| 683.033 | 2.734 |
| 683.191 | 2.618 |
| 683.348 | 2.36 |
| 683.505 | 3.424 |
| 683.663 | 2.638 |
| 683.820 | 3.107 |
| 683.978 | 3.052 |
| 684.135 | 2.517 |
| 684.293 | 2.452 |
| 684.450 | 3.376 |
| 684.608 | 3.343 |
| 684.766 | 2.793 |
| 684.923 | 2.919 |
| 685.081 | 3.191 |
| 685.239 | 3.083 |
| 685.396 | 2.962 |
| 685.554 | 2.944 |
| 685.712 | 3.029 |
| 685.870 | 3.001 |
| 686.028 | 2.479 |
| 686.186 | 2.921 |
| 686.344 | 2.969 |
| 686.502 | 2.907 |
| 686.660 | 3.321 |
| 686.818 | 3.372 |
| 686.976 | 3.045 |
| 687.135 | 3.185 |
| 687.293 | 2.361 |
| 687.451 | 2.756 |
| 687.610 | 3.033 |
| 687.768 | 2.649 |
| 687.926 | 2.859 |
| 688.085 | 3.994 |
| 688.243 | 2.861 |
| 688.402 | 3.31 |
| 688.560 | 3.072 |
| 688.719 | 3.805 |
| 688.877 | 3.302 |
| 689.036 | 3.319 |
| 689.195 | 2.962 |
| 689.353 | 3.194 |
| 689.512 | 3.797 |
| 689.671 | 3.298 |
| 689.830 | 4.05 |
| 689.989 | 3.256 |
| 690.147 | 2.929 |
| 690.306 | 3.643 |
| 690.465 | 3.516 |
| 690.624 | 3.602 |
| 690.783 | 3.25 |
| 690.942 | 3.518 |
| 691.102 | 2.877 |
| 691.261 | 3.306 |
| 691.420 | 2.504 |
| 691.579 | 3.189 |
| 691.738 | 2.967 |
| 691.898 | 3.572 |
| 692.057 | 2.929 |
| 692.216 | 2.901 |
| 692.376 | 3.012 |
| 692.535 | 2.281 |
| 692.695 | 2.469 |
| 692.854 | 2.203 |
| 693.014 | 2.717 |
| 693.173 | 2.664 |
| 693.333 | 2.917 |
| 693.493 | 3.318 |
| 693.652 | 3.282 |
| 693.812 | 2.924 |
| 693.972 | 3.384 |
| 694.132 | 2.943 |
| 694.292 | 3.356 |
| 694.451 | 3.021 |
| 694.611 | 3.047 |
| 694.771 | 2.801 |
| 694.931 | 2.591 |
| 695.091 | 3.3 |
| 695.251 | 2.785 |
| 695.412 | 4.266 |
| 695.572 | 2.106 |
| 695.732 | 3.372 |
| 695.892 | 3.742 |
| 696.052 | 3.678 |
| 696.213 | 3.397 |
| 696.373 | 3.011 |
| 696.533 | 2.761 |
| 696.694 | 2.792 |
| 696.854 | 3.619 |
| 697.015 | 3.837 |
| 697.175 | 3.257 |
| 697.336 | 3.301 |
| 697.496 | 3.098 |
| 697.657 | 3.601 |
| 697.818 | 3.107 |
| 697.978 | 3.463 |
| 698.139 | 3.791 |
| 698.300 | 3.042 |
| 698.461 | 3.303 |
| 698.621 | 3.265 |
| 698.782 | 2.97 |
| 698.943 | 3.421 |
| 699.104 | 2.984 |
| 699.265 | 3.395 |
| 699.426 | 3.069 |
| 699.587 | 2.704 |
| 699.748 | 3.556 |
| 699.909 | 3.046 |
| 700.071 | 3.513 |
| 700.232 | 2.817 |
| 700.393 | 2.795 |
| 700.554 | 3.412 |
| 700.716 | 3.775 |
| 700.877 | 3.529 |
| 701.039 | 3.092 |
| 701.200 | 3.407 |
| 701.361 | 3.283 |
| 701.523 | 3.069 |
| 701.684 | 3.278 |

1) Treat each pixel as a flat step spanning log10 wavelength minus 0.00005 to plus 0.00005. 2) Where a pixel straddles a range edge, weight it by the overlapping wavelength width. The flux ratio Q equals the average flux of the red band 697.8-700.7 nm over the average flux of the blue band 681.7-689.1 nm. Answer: 1.06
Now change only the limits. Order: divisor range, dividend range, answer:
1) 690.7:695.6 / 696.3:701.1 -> 1.09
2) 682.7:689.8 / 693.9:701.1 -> 1.06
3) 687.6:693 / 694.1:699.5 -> 1.02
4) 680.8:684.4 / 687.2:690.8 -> 1.07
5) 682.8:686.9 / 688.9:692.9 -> 1.07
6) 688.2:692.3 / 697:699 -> 1.02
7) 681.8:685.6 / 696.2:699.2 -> 1.08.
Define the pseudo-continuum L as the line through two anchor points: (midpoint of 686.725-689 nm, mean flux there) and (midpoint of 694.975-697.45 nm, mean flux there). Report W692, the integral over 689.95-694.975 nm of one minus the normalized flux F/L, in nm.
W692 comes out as 0.27 nm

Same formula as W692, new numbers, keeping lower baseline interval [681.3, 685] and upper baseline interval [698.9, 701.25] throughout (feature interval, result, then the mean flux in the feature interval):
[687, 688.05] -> 0.07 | 2.87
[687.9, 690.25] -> -0.19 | 3.35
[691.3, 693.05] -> 0.18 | 2.81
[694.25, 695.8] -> 0.06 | 3.06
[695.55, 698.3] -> -0.10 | 3.31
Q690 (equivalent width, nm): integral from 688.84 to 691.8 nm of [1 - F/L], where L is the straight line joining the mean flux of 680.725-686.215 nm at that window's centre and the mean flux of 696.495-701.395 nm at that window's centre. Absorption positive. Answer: -0.15 nm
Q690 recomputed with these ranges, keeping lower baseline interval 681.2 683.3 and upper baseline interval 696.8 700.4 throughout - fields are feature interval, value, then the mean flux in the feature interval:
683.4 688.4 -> 0.27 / 2.99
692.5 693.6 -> 0.18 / 2.68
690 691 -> -0.06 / 3.4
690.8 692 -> 0.03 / 3.13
